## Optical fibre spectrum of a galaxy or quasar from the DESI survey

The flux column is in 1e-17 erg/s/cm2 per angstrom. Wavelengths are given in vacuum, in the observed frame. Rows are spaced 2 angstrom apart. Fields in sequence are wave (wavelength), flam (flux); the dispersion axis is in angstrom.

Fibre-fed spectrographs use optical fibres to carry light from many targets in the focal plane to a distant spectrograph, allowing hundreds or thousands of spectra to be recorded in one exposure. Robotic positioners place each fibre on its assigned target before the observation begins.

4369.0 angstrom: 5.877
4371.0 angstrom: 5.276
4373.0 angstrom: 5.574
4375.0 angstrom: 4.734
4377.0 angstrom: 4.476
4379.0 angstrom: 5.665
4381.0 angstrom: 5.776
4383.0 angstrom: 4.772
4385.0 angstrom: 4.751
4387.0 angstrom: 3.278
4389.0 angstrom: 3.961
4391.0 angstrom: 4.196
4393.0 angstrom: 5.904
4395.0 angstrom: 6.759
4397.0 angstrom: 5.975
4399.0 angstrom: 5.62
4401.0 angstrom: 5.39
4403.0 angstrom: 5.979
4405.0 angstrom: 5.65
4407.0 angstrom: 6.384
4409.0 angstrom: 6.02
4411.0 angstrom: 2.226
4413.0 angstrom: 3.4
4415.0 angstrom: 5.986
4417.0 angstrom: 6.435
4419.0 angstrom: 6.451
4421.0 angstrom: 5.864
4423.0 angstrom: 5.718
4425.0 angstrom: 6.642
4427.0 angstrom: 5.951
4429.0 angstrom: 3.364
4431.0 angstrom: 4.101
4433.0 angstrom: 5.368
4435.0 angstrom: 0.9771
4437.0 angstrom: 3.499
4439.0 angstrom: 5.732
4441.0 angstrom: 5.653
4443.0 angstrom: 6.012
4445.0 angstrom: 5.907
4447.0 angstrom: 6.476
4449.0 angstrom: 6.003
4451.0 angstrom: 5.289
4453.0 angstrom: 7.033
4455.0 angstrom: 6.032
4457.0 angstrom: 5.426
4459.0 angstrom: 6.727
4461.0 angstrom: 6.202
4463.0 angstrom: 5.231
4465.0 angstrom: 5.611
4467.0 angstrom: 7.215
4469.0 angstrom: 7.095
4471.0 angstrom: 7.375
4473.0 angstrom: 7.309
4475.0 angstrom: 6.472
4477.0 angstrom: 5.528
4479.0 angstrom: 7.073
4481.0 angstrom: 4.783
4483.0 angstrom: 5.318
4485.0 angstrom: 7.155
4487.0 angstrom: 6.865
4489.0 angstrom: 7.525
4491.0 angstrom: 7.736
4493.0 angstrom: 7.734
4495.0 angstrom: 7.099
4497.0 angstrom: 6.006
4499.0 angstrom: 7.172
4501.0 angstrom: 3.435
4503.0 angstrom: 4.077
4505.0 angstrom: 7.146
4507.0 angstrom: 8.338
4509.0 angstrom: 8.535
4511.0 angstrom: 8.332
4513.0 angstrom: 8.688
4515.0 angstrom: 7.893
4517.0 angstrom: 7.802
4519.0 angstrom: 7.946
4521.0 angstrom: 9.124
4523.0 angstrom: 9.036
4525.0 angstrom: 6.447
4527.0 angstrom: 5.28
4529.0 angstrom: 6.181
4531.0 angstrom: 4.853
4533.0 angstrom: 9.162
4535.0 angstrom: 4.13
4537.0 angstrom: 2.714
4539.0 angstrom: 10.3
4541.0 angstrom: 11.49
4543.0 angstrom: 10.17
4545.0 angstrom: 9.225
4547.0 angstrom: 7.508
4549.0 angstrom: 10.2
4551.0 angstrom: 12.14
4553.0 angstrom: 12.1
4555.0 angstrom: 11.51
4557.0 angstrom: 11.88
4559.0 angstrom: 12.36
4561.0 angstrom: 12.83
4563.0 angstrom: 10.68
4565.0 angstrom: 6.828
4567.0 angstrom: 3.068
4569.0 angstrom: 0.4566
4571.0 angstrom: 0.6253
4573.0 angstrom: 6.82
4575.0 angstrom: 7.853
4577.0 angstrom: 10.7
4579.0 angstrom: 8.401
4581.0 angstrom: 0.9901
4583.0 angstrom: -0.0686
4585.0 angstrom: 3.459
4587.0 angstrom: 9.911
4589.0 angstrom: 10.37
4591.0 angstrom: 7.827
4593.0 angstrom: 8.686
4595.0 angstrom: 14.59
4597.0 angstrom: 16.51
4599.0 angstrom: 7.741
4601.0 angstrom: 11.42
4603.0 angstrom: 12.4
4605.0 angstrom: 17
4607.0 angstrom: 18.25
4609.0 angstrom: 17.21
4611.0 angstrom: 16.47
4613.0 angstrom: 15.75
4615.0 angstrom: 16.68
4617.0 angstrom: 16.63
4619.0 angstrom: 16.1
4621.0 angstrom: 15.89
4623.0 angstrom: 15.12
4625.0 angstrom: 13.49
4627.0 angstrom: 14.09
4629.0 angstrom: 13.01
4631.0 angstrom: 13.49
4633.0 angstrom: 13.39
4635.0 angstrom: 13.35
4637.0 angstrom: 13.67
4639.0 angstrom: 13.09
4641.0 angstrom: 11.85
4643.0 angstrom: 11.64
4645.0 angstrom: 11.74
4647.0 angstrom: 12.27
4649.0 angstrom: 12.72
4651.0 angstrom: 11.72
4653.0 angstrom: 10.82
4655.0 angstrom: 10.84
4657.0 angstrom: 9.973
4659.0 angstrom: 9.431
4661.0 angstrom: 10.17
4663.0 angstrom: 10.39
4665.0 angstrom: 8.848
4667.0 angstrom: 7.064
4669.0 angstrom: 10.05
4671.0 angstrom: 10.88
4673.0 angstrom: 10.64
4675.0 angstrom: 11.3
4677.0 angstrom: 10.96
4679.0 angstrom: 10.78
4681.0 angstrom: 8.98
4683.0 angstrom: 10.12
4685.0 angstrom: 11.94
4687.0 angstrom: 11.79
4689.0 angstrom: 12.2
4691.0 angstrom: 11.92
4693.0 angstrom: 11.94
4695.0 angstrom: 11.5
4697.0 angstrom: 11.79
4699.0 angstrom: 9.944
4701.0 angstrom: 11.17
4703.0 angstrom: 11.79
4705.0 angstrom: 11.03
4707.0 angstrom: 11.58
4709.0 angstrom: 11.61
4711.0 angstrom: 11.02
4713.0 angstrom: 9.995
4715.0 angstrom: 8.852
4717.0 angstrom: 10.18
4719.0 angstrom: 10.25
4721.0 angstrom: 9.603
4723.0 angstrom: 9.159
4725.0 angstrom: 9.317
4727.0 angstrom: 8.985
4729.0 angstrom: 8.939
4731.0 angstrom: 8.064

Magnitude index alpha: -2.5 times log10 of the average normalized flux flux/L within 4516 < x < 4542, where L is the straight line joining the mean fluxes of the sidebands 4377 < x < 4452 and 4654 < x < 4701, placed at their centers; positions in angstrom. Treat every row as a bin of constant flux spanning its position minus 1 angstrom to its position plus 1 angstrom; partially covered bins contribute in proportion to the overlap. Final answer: 0.04 mag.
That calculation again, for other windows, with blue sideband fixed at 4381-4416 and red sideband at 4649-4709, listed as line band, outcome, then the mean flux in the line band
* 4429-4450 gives 0.21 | 4.9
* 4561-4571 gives 0.46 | 5.55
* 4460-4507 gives 0.06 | 6.44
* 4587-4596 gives -0.15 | 10.3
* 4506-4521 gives -0.12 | 8.28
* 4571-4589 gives 0.42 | 5.95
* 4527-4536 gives 0.29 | 5.99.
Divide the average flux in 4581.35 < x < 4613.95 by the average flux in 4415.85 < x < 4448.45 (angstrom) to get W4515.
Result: 2.18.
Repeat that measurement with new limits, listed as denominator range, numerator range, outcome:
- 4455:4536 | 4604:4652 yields 2.12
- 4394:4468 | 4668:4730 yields 1.93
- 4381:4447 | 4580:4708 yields 2.27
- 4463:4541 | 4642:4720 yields 1.57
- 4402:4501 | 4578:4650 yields 2.11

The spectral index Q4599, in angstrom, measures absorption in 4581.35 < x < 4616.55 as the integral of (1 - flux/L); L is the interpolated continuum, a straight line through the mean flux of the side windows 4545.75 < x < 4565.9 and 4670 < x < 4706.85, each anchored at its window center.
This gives -3.1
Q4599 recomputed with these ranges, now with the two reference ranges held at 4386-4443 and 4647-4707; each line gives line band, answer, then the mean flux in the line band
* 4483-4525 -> -1.46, 7.31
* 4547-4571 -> -2.37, 9.01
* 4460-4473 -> -0.57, 6.52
